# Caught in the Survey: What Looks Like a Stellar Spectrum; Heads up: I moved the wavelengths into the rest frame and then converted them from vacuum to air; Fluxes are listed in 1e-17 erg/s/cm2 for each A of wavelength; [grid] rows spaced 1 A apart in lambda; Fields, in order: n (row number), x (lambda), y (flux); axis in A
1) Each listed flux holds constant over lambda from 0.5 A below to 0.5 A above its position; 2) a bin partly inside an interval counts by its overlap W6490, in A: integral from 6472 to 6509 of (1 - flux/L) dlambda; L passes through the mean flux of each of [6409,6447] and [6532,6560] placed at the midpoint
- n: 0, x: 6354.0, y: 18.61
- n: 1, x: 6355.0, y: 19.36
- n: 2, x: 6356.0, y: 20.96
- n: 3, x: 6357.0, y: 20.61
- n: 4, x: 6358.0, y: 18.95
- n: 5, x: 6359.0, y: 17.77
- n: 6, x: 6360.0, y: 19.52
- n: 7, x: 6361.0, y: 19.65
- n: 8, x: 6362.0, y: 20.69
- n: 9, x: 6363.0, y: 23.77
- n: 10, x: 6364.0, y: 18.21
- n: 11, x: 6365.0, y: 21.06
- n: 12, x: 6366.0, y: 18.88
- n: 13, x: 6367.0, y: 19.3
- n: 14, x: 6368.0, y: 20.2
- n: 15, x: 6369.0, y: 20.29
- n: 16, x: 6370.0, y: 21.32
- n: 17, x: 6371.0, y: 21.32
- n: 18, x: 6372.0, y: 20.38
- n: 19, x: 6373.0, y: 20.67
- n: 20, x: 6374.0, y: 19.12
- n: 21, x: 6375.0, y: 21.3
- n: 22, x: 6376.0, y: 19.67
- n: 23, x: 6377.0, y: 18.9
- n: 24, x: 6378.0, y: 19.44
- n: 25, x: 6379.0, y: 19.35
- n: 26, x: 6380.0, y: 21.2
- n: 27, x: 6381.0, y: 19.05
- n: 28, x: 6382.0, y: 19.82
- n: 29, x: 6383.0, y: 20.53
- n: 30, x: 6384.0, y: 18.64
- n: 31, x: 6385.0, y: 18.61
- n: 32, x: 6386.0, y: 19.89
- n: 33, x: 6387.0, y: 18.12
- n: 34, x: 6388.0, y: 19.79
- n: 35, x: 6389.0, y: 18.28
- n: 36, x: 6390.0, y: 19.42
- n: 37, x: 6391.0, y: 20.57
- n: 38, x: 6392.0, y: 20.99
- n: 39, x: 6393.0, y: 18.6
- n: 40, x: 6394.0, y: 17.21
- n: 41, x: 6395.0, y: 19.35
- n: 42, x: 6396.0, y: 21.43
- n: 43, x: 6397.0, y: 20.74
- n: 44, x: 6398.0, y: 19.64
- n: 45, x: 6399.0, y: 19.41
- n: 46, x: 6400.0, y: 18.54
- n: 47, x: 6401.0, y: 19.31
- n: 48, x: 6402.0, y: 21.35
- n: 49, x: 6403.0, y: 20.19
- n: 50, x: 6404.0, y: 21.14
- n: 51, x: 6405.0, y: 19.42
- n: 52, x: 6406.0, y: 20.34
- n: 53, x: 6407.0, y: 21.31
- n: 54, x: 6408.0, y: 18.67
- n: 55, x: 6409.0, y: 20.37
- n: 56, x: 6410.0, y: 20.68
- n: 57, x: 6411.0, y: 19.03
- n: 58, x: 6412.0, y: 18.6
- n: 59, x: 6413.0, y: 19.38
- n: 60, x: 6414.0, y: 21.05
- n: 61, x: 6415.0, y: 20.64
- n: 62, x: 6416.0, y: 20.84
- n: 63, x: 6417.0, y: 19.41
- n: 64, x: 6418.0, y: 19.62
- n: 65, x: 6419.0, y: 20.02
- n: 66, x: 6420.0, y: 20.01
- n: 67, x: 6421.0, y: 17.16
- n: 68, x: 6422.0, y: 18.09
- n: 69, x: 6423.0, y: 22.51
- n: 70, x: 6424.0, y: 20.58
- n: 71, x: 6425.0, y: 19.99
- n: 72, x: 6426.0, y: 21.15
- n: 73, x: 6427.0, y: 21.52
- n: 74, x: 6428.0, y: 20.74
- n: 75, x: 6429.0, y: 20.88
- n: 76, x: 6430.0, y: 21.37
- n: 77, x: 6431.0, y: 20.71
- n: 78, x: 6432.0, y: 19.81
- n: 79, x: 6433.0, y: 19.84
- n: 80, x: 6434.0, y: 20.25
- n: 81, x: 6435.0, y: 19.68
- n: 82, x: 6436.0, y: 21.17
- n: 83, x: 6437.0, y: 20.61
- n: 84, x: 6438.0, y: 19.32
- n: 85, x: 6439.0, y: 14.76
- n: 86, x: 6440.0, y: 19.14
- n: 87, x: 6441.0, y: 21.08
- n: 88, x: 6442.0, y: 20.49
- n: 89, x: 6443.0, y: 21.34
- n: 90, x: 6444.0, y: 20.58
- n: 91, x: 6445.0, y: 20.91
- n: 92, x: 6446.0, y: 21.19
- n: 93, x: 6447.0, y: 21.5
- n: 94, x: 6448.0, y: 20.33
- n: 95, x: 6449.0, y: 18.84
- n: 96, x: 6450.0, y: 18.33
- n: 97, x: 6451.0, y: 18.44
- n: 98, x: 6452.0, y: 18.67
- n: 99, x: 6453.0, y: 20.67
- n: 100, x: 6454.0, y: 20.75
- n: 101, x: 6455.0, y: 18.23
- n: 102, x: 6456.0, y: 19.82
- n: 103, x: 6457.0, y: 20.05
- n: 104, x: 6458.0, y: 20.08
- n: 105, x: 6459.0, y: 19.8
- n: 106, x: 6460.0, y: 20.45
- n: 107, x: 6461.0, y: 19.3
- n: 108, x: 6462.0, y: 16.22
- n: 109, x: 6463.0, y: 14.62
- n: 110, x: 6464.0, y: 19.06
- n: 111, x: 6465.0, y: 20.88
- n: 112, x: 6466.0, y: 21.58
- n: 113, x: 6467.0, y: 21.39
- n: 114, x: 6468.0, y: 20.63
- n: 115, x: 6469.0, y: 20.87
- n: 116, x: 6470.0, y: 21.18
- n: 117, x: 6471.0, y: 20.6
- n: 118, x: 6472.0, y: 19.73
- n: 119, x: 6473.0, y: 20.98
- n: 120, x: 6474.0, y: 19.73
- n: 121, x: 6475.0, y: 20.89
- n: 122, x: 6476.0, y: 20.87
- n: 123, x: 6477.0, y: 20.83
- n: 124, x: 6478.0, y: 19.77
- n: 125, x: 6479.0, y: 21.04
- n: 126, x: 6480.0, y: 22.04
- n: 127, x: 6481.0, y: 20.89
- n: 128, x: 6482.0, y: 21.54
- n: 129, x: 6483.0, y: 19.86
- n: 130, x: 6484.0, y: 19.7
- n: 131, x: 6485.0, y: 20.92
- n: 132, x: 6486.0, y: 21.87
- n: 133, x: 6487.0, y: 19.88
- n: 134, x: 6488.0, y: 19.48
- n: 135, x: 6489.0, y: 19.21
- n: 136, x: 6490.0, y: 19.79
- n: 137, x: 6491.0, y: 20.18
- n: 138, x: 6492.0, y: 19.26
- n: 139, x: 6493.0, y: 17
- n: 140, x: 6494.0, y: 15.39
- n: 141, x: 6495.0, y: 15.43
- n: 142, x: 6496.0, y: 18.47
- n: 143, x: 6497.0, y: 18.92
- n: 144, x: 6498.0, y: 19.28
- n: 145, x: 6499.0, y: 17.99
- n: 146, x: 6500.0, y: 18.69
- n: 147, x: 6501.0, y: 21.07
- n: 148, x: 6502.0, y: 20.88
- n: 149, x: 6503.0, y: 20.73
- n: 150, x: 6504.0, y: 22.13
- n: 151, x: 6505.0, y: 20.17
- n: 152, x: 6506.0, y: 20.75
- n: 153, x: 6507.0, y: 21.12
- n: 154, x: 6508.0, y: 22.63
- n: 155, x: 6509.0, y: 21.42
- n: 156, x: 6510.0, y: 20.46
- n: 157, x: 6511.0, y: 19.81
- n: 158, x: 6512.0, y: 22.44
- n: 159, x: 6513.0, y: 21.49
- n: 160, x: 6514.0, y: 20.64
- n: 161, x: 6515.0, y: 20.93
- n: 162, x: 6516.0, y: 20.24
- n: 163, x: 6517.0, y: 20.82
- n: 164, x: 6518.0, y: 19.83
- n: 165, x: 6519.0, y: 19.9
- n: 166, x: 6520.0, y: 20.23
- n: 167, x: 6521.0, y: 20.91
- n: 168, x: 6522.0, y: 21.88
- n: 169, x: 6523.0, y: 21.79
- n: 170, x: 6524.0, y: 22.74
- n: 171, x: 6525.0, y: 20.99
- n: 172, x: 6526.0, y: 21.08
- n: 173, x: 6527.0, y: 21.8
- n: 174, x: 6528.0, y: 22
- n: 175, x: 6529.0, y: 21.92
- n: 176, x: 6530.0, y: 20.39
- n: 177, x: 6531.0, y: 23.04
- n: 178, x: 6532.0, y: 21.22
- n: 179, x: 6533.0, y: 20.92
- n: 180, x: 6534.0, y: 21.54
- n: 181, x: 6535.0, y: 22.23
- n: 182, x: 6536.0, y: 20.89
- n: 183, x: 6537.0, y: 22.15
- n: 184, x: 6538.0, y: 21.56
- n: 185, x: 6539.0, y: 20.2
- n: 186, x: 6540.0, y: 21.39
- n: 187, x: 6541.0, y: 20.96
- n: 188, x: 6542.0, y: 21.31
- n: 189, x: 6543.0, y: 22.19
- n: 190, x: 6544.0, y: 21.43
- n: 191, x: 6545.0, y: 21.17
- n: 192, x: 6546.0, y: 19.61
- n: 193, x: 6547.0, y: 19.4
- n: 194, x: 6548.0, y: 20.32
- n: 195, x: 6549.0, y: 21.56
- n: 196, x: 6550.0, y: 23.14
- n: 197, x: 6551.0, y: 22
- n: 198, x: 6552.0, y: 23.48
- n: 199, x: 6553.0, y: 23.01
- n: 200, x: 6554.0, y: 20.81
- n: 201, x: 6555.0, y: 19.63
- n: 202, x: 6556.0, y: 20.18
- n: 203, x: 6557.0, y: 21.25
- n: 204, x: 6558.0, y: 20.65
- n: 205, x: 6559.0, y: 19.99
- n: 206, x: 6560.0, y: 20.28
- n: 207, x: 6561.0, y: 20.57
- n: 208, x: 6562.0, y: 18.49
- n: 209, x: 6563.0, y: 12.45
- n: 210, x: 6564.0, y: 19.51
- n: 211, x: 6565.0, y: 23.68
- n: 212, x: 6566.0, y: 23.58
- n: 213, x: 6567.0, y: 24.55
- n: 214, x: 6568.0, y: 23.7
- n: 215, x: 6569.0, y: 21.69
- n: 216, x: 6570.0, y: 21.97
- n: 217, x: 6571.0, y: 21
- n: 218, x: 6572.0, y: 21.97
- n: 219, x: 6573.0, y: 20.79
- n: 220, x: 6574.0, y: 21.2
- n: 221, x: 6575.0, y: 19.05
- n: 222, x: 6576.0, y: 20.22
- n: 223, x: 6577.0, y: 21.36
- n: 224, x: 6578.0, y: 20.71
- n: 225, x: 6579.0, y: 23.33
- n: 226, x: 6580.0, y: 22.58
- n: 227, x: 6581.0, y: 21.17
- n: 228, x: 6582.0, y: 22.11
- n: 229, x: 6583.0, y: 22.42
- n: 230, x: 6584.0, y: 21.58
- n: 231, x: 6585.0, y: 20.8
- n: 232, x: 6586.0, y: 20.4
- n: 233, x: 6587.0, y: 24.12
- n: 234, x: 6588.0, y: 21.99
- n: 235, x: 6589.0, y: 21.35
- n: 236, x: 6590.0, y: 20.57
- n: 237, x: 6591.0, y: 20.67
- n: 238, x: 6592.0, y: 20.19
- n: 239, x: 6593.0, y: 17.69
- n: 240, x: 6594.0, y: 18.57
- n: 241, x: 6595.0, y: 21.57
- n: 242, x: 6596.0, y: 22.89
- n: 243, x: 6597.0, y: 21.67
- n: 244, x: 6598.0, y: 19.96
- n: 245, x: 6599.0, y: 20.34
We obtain 1.3 A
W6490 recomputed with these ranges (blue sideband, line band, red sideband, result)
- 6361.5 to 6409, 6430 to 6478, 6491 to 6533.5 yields 0.63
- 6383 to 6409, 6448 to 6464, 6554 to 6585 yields 0.91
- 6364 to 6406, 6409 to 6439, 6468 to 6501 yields -0.42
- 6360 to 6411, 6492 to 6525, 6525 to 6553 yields 1.51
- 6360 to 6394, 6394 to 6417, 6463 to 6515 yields -0.05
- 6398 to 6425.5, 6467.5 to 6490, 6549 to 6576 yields -0.13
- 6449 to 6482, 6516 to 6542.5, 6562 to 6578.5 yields -0.87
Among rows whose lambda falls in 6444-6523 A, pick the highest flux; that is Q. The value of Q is 22.63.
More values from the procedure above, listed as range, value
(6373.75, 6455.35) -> 22.51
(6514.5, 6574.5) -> 24.55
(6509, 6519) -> 22.44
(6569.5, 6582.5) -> 23.33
